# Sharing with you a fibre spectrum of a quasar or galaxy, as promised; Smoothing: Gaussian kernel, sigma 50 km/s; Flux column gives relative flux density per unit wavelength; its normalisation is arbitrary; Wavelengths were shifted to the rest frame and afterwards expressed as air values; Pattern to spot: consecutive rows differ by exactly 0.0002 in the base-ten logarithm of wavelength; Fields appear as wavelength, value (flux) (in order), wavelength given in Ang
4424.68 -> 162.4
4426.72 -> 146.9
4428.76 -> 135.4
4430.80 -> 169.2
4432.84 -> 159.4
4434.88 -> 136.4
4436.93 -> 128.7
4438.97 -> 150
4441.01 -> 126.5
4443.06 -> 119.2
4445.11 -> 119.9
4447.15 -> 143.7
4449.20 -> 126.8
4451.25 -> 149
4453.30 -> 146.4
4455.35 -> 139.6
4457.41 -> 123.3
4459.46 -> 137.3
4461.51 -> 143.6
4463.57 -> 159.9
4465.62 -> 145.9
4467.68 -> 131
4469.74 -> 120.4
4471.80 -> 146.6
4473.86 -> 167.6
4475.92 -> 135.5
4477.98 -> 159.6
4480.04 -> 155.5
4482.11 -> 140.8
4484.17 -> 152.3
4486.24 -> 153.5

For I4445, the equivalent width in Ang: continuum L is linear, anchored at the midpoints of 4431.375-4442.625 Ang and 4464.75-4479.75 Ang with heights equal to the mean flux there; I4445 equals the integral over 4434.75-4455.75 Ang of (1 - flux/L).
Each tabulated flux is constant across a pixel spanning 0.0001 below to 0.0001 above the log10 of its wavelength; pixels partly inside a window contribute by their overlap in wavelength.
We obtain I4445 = 0.9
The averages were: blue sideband 140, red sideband 144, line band 135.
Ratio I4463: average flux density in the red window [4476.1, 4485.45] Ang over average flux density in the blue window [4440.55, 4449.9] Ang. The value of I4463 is 1.2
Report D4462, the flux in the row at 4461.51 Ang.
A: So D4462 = 143.6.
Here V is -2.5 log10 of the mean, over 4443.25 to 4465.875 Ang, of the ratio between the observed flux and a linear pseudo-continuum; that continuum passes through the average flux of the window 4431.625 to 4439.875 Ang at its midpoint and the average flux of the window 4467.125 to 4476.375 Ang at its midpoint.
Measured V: 0.03 mag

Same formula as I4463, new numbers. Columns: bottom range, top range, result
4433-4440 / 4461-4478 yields 1.03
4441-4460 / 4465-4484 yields 1.09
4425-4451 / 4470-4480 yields 1.08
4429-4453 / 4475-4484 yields 1.07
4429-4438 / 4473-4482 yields 1.04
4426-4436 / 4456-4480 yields 0.96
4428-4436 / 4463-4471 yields 0.92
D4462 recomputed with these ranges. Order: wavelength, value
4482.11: 140.8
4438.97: 150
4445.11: 119.9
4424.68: 162.4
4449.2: 126.8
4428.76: 135.4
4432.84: 159.4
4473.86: 167.6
